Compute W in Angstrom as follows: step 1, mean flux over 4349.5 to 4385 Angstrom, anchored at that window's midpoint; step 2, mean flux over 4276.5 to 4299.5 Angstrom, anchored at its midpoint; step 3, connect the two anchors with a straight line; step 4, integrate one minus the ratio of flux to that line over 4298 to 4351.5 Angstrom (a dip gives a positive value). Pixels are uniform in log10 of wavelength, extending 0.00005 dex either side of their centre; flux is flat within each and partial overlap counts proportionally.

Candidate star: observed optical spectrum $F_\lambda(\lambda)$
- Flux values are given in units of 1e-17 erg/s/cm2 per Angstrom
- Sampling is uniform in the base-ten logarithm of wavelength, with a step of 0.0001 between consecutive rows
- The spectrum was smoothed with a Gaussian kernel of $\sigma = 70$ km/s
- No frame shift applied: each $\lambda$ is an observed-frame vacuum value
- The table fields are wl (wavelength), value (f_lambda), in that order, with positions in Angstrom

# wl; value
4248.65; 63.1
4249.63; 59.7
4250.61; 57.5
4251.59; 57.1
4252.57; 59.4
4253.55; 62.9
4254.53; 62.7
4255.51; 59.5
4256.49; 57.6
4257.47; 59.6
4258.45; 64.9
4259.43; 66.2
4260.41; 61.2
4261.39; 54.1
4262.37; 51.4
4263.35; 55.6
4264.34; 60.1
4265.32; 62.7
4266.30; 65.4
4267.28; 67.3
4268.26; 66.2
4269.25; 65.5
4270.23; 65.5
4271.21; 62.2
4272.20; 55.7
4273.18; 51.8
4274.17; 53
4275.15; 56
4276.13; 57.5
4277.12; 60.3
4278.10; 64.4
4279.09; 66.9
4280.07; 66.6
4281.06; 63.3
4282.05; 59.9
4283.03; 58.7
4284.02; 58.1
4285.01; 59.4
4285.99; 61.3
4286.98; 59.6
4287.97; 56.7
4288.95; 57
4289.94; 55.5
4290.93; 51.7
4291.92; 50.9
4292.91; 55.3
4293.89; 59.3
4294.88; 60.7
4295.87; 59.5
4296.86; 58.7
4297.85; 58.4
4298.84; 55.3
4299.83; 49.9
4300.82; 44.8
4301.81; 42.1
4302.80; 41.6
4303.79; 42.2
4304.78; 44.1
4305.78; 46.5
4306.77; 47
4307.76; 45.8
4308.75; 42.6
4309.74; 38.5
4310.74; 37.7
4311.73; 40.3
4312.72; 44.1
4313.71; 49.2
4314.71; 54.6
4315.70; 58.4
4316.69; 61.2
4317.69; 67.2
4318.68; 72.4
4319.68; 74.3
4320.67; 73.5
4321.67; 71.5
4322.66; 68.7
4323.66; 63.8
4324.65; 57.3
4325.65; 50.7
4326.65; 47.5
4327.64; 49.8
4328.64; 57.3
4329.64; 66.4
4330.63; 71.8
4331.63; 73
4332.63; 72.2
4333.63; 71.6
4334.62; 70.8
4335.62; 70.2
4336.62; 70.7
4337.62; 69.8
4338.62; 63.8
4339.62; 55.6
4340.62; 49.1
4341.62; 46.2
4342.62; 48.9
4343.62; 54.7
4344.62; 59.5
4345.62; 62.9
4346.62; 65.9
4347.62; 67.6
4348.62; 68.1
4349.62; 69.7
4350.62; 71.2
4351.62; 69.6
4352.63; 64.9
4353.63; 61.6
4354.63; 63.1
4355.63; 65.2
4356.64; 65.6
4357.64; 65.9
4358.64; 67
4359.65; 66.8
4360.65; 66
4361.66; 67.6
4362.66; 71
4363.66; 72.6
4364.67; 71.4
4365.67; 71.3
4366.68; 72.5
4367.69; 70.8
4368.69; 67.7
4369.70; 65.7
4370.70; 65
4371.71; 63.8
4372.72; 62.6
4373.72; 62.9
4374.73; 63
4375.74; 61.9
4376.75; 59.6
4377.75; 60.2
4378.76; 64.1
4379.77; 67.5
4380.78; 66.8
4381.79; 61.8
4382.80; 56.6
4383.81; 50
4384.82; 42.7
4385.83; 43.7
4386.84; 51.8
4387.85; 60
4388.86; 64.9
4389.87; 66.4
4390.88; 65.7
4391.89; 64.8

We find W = 3.5 Angstrom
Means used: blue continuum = 58.9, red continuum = 65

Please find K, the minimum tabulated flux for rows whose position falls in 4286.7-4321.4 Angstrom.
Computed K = 37.7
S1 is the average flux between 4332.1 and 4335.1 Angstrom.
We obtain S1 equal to 71.6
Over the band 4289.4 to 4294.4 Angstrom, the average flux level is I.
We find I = 54.6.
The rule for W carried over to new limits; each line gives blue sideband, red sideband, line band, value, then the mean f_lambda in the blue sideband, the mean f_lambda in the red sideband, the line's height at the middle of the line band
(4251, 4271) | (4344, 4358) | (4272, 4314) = 6.4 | 61.3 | 65.7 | 62.8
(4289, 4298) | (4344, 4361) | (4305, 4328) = 2.1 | 56.6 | 65.9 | 60.2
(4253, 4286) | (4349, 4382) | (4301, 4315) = 4.2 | 60.7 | 66.3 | 62.9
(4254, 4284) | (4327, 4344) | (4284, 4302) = 1.7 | 60.7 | 62.4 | 61.3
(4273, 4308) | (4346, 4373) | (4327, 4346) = 0.3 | 55.1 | 67.4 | 63.3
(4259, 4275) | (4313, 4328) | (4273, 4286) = 0.1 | 60.1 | 61.2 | 60.4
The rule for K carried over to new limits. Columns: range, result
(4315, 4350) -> 46.2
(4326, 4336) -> 47.5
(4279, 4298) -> 50.9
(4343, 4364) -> 54.7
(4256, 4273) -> 51.4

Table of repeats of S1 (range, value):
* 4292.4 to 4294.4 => 57.4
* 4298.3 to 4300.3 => 52.8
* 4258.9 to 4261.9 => 60.6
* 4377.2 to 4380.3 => 63.9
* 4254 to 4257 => 60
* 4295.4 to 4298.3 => 58.8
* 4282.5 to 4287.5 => 59.4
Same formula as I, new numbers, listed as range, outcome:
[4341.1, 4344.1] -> 49.9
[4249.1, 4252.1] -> 58.1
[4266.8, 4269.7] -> 66.2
